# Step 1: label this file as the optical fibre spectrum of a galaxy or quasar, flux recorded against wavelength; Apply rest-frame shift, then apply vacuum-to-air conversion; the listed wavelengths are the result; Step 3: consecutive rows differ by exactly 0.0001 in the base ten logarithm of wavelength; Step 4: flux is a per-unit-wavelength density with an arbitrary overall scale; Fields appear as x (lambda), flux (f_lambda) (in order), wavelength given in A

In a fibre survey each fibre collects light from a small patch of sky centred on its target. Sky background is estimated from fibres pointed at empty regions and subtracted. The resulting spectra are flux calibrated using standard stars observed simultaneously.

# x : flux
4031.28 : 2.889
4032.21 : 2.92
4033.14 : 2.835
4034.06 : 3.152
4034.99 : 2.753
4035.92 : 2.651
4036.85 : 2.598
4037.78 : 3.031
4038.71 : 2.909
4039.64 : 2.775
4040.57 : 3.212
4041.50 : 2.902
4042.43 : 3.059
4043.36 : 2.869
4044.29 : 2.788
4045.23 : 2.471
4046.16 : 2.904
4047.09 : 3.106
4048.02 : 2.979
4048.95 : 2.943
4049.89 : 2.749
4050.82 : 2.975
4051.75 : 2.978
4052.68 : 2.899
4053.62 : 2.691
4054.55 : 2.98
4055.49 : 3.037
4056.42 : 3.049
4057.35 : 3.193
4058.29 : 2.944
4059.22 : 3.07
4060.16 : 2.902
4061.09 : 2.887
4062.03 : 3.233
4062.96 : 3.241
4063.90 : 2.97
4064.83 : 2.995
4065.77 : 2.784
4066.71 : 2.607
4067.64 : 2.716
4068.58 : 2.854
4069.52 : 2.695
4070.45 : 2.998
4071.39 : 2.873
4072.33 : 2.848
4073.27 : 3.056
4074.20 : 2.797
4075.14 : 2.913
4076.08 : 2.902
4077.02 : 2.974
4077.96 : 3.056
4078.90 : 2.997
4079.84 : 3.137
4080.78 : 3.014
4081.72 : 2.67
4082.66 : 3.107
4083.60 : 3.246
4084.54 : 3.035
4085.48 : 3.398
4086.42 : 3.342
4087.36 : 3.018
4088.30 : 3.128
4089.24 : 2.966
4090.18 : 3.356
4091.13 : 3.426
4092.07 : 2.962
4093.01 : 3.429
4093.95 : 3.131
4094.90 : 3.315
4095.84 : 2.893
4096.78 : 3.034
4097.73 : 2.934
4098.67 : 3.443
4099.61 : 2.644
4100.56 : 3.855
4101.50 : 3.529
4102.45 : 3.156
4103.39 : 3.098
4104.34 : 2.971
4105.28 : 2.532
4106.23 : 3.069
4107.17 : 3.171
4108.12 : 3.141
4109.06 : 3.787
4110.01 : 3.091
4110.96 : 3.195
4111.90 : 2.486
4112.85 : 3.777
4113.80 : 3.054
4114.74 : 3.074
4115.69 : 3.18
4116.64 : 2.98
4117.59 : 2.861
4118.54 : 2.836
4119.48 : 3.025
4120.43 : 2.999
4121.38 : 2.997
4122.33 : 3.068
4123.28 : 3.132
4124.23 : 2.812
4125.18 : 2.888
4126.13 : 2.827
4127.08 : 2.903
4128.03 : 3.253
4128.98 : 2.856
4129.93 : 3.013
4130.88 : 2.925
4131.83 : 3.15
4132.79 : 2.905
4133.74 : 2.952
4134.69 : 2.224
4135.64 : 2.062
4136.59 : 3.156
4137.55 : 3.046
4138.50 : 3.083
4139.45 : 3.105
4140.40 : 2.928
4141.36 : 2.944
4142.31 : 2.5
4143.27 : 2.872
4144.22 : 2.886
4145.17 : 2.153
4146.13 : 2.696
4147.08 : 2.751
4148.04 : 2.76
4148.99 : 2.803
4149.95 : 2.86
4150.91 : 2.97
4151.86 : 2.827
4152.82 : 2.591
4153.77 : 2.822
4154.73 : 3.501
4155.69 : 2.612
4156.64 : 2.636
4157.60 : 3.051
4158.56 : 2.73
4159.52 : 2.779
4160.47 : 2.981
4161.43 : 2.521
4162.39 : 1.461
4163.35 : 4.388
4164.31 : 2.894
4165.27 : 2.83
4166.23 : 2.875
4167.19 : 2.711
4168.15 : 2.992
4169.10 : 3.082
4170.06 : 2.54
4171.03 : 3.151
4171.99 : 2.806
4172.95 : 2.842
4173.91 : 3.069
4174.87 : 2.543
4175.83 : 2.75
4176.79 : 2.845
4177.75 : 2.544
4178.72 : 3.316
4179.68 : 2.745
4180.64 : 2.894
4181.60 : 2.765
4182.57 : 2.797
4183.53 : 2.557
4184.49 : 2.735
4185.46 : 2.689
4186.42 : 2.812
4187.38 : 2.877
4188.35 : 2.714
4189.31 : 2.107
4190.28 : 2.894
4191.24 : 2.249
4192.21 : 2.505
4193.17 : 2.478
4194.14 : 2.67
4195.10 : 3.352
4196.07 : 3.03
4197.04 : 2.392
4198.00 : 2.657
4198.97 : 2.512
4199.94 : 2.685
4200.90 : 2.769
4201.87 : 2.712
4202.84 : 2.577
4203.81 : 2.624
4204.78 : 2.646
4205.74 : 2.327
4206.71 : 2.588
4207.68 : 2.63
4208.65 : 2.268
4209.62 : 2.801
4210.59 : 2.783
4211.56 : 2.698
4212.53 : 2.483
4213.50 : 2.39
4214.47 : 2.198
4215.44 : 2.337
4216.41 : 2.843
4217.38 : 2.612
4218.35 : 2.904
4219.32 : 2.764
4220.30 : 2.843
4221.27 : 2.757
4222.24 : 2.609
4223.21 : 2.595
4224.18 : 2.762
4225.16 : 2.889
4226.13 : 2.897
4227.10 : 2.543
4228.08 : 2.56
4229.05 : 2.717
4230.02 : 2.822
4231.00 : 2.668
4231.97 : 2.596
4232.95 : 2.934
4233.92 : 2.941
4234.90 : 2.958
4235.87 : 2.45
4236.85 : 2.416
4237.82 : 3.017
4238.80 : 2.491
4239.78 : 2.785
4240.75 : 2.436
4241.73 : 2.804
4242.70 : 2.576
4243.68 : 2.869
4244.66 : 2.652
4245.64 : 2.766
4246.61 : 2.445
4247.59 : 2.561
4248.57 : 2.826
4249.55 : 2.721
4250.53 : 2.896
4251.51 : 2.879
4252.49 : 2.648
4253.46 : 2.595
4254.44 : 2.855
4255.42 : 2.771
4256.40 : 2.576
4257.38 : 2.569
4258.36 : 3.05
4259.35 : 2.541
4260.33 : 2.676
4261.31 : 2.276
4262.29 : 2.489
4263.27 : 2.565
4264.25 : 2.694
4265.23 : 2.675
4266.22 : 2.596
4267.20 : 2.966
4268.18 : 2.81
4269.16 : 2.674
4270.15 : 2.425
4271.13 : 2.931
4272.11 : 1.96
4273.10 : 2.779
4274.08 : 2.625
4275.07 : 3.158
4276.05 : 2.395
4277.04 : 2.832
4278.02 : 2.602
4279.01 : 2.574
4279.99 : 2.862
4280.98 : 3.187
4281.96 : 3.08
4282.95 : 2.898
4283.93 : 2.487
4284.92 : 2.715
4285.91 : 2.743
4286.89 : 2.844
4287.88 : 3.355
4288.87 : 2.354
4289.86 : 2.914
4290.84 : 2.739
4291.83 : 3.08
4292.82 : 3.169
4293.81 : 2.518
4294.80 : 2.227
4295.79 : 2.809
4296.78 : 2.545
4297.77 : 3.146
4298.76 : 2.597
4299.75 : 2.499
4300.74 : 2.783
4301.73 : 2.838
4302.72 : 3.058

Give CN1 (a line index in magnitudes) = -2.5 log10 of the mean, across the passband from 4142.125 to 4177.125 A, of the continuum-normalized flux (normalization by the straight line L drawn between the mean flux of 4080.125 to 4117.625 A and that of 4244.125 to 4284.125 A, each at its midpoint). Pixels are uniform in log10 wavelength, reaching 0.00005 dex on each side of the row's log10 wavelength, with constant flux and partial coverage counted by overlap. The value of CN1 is 0.06 mag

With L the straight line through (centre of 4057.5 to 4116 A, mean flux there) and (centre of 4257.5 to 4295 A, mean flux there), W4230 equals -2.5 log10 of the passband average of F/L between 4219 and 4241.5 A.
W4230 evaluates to 0.04 mag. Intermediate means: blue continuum 3.07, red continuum 2.72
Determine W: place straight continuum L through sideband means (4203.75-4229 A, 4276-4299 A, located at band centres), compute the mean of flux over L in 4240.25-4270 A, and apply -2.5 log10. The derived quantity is 0.01 mag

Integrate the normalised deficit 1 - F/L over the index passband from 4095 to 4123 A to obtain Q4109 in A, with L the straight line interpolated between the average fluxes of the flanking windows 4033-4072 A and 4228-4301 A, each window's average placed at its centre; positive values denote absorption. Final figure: -2.4 A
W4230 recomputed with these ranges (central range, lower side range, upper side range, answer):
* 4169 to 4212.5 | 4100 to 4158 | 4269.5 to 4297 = 0.06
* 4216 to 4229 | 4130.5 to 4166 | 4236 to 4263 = -0.01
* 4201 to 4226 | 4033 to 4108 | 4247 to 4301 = 0.07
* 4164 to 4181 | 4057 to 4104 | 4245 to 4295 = 0.01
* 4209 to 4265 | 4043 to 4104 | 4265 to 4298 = 0.05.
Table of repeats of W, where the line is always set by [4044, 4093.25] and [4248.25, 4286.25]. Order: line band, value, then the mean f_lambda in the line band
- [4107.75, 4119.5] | -0.07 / 3.12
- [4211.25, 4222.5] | 0.06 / 2.62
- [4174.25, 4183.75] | 0.02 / 2.79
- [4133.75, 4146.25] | 0.05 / 2.75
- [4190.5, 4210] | 0.07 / 2.63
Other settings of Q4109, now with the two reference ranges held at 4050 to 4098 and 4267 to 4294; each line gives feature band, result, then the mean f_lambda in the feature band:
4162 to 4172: 0.0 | 2.9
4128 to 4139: 0.3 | 2.87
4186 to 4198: 0.9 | 2.67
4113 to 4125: -0.2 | 3.02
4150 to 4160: 0.2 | 2.85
